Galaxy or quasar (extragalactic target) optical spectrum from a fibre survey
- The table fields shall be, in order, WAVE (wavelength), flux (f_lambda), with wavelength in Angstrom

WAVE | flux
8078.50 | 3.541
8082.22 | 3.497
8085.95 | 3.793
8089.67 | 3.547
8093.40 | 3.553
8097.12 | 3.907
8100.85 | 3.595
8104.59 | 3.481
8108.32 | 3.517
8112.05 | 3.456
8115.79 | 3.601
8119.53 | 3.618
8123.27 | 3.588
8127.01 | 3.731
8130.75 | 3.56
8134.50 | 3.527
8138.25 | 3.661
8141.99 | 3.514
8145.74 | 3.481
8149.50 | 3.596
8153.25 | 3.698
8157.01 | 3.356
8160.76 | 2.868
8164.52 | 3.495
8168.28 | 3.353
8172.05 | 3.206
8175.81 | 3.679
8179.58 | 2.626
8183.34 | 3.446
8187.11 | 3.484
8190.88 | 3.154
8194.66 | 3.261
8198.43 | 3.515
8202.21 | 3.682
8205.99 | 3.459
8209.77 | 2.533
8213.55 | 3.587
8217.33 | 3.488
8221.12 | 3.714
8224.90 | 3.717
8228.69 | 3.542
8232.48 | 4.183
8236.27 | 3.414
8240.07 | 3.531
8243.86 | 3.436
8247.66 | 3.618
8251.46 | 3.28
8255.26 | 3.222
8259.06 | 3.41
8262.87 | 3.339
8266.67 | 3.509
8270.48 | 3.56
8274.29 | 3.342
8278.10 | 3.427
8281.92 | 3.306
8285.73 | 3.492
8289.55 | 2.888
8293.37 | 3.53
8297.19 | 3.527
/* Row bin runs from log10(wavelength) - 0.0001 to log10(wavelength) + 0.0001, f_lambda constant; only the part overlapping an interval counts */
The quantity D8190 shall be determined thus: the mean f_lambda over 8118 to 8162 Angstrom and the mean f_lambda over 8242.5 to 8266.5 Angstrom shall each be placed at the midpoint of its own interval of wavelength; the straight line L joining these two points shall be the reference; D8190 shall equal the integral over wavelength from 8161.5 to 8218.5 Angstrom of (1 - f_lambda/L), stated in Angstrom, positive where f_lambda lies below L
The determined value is 2.4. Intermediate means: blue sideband 3.53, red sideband 3.39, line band 3.32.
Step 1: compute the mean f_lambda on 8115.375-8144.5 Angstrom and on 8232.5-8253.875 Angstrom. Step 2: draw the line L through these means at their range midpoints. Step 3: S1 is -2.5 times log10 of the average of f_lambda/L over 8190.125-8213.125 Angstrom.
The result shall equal 0.08 mag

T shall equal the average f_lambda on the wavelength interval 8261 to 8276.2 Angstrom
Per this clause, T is 3.44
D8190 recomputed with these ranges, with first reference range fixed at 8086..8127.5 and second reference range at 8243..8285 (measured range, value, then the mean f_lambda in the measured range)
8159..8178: 1.2 Angstrom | 3.31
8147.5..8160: 0.2 Angstrom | 3.49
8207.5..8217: 0.9 Angstrom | 3.15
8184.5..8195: 0.6 Angstrom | 3.31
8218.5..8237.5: -1.5 Angstrom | 3.72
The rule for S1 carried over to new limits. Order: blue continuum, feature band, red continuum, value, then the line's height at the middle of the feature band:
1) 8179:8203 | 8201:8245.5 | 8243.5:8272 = -0.047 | 3.37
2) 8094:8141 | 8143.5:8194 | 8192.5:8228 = 0.055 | 3.51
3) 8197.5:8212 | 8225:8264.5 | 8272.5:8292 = -0.069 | 3.29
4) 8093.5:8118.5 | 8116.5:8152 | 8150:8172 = -0.036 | 3.47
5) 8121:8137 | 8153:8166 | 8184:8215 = 0.058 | 3.49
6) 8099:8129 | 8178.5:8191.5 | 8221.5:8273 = 0.106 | 3.55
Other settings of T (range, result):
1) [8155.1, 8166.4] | 3.24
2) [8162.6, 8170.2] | 3.42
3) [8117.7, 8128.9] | 3.65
